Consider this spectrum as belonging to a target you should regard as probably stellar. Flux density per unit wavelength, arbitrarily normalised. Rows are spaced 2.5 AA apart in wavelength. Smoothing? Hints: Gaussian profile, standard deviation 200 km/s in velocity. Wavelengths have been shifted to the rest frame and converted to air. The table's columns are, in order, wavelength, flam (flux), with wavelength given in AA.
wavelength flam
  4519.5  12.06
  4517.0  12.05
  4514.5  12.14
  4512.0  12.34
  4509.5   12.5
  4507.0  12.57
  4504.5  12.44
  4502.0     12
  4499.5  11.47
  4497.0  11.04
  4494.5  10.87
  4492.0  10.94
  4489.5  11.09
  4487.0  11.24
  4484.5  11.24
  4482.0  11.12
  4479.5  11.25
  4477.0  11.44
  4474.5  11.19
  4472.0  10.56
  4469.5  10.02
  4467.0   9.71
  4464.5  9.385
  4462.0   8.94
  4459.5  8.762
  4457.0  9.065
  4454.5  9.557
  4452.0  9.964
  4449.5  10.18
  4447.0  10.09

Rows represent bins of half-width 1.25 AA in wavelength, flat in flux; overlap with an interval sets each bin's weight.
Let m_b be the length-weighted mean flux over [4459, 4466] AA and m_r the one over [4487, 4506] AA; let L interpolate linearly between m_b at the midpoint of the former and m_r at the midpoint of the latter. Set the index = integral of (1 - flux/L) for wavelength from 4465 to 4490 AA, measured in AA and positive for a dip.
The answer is -1.8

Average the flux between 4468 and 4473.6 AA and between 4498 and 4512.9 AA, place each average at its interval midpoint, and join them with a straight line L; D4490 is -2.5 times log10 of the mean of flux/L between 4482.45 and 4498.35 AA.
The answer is 0.029 mag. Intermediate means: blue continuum 10.3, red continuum 12.2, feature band 11.1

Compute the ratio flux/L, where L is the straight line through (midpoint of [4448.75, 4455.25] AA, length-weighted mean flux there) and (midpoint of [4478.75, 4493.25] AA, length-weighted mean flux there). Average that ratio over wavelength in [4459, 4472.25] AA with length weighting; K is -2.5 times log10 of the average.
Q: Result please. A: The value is 0.10 mag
